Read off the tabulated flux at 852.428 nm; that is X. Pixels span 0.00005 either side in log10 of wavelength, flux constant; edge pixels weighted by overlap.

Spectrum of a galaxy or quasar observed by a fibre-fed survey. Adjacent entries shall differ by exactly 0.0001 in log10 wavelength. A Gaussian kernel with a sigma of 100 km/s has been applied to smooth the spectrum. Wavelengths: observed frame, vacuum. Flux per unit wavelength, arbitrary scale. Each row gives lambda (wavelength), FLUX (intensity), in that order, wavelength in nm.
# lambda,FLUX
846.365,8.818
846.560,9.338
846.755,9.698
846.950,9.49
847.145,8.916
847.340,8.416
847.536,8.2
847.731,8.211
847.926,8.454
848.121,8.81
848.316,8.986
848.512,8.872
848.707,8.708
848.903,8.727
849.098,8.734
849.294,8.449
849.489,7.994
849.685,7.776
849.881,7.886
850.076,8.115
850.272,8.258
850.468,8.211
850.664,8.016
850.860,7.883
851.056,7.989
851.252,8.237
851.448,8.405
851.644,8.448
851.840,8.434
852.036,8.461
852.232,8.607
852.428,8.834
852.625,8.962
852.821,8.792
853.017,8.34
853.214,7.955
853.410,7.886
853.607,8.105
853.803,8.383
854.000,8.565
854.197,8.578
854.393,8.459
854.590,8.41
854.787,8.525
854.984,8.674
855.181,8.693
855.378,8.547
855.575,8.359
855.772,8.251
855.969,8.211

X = 8.834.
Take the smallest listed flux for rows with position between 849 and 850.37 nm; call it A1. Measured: 7.776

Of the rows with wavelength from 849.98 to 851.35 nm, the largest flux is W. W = 8.258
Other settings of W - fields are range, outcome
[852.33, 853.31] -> 8.962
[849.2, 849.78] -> 8.449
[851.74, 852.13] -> 8.461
